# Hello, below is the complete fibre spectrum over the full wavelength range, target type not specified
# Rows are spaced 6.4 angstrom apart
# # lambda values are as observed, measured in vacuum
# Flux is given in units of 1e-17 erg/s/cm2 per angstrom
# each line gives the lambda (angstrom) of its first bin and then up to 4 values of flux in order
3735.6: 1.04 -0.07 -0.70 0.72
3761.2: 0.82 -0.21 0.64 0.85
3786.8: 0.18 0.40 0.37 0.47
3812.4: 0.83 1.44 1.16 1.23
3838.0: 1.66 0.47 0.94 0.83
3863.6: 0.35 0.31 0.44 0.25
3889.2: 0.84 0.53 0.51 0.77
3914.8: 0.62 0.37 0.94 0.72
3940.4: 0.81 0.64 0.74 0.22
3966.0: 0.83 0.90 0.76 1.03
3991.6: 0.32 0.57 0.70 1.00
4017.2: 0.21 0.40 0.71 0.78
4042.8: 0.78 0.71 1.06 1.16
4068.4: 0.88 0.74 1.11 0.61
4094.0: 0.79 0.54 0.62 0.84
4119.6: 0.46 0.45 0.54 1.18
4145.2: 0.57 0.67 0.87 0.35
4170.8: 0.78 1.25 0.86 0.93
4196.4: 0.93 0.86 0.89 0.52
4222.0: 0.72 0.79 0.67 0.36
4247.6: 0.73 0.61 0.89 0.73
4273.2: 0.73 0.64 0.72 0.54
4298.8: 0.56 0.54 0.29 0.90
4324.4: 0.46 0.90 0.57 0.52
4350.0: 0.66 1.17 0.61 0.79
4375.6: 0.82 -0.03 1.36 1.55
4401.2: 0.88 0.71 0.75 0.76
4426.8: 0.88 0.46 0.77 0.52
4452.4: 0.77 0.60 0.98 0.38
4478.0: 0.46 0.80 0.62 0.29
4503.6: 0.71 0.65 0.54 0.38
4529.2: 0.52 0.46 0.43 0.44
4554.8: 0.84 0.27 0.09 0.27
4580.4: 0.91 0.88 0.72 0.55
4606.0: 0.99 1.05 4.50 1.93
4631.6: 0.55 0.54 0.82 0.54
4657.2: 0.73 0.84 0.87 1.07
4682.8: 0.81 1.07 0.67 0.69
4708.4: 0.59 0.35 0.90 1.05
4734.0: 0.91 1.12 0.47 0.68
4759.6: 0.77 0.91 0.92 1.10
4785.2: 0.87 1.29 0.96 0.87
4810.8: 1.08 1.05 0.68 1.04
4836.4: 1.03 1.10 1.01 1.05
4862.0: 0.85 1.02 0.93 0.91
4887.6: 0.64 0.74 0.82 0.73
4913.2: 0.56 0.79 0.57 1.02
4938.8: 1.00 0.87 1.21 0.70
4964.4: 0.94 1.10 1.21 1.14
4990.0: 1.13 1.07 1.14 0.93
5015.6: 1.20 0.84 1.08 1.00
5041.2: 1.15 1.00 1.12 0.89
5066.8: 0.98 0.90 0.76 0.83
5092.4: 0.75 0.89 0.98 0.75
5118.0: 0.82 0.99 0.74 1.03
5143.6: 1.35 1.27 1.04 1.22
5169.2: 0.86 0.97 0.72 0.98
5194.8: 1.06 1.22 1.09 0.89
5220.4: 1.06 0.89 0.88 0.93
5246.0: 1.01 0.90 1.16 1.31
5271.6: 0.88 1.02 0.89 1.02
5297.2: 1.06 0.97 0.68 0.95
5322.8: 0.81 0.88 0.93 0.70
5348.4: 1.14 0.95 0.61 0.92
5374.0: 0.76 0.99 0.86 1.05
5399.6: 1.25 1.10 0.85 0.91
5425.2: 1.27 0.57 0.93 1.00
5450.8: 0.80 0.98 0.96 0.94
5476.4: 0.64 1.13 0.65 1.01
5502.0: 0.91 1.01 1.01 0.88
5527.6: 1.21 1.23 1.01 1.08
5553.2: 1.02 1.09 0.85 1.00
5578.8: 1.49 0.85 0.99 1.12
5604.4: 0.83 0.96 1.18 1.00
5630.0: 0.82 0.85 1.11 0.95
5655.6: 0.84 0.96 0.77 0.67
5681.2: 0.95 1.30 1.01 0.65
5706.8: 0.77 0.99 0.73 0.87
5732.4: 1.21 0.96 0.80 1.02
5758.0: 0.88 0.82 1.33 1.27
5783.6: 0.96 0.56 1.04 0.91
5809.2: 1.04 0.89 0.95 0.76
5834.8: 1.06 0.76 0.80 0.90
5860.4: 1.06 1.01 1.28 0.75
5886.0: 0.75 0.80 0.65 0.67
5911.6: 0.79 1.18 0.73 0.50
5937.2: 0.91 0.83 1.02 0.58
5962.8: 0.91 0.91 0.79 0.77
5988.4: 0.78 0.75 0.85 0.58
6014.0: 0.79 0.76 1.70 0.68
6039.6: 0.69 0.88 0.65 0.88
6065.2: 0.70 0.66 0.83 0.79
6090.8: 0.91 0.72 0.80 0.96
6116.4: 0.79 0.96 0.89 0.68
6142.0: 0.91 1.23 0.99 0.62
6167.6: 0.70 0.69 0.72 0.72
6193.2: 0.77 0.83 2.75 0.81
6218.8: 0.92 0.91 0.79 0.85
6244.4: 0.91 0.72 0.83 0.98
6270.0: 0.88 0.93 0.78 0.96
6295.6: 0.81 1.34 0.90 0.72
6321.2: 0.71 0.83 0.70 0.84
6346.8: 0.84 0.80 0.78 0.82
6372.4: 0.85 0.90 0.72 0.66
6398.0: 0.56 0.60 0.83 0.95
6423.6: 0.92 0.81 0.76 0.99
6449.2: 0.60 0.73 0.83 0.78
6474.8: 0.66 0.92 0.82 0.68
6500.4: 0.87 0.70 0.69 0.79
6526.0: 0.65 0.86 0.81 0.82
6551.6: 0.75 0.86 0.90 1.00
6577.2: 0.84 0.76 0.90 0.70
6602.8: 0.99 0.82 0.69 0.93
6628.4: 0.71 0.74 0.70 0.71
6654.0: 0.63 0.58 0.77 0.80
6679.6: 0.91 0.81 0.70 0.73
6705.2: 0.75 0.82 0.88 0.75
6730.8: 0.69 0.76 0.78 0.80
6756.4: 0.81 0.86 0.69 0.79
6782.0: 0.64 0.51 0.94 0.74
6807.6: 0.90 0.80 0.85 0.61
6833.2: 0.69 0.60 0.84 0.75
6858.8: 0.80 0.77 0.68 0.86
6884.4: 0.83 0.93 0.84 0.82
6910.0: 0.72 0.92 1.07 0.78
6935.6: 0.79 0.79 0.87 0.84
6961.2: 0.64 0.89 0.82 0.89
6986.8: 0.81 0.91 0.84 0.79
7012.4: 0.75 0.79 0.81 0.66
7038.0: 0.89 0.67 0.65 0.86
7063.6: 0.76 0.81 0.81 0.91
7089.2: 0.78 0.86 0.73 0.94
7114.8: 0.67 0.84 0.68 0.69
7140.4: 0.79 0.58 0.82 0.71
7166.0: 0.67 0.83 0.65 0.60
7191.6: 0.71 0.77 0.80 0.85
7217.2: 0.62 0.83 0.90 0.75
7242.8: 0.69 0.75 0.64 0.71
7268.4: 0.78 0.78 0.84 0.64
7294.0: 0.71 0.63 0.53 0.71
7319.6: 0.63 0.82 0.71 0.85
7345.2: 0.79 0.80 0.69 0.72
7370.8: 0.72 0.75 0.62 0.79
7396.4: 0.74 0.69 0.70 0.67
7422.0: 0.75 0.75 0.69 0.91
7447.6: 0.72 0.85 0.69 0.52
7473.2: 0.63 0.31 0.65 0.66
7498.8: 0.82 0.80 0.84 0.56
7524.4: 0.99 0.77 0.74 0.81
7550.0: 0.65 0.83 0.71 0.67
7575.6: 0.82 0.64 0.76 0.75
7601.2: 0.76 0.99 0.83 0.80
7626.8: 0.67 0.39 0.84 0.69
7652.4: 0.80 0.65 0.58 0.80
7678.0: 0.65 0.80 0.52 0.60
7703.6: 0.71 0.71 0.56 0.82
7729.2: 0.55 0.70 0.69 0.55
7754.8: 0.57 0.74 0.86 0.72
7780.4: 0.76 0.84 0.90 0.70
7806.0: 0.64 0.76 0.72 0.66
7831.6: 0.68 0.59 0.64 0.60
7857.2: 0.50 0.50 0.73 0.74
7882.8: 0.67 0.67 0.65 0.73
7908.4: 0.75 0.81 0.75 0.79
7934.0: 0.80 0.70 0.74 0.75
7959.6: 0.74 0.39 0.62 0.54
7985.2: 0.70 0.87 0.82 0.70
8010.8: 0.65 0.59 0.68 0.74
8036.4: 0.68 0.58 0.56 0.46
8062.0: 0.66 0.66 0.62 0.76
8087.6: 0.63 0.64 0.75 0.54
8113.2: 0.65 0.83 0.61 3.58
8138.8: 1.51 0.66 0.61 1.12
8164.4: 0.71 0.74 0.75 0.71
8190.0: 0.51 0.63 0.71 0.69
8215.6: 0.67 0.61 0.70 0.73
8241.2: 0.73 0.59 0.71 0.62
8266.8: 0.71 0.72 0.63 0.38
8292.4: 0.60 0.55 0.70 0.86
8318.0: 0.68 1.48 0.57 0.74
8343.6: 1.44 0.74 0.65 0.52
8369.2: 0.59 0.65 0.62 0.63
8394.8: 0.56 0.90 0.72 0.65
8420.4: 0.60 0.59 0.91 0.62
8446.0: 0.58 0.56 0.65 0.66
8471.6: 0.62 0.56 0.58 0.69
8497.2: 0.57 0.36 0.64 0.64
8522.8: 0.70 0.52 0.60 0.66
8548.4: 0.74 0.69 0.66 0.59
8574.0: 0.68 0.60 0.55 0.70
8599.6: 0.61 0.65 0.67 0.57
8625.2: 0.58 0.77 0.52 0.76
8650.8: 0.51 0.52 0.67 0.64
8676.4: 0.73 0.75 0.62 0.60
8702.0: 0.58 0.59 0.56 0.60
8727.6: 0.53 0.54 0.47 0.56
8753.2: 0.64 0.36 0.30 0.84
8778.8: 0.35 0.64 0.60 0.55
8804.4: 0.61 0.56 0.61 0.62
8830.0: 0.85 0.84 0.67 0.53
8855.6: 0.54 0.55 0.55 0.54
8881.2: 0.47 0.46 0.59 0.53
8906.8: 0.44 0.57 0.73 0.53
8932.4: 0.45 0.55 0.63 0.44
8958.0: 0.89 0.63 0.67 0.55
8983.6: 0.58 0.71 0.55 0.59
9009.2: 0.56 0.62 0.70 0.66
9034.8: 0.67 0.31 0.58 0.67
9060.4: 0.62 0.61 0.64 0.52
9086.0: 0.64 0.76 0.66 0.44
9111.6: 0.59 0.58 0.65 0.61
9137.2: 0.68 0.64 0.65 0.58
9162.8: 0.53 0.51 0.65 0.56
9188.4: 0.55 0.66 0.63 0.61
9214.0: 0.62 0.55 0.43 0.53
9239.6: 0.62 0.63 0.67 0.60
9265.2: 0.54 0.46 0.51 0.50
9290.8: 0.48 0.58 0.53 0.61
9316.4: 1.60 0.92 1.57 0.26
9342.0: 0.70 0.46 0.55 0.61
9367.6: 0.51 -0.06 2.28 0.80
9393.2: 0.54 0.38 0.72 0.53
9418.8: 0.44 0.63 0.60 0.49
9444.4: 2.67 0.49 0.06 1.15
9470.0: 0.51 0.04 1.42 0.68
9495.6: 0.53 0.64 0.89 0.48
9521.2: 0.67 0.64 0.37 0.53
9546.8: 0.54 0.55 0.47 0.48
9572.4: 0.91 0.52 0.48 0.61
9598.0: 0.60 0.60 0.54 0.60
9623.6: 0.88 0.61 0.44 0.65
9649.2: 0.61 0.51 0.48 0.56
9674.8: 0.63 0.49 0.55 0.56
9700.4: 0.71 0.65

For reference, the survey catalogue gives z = 0.24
